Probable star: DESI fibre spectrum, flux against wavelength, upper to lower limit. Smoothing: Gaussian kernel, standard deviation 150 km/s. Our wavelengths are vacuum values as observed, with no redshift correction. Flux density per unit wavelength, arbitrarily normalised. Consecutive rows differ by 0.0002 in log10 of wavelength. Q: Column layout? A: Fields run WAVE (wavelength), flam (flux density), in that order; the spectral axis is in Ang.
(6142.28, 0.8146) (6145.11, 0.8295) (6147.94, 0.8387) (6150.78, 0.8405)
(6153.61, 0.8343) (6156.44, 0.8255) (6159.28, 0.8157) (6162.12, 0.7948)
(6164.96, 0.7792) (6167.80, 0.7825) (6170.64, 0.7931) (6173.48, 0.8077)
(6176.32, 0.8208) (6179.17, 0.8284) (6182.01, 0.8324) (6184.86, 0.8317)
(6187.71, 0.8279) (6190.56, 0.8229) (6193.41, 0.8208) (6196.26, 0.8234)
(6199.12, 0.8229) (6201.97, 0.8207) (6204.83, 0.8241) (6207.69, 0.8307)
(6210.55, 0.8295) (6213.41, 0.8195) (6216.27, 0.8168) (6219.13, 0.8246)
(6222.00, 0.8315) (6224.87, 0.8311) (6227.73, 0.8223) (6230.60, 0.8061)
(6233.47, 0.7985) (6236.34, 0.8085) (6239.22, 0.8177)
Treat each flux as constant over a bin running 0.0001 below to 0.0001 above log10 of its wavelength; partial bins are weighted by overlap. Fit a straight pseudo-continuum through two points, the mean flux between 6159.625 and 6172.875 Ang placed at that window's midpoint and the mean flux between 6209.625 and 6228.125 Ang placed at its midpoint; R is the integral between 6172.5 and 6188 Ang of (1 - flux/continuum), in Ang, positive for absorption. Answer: -0.5 Ang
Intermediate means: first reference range 0.791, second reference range 0.825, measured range 0.825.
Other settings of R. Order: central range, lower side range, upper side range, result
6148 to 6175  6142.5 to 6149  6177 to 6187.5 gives 0.7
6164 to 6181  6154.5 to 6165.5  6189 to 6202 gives 0.2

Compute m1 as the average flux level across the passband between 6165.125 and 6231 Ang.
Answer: 0.82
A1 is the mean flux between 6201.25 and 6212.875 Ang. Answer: 0.826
